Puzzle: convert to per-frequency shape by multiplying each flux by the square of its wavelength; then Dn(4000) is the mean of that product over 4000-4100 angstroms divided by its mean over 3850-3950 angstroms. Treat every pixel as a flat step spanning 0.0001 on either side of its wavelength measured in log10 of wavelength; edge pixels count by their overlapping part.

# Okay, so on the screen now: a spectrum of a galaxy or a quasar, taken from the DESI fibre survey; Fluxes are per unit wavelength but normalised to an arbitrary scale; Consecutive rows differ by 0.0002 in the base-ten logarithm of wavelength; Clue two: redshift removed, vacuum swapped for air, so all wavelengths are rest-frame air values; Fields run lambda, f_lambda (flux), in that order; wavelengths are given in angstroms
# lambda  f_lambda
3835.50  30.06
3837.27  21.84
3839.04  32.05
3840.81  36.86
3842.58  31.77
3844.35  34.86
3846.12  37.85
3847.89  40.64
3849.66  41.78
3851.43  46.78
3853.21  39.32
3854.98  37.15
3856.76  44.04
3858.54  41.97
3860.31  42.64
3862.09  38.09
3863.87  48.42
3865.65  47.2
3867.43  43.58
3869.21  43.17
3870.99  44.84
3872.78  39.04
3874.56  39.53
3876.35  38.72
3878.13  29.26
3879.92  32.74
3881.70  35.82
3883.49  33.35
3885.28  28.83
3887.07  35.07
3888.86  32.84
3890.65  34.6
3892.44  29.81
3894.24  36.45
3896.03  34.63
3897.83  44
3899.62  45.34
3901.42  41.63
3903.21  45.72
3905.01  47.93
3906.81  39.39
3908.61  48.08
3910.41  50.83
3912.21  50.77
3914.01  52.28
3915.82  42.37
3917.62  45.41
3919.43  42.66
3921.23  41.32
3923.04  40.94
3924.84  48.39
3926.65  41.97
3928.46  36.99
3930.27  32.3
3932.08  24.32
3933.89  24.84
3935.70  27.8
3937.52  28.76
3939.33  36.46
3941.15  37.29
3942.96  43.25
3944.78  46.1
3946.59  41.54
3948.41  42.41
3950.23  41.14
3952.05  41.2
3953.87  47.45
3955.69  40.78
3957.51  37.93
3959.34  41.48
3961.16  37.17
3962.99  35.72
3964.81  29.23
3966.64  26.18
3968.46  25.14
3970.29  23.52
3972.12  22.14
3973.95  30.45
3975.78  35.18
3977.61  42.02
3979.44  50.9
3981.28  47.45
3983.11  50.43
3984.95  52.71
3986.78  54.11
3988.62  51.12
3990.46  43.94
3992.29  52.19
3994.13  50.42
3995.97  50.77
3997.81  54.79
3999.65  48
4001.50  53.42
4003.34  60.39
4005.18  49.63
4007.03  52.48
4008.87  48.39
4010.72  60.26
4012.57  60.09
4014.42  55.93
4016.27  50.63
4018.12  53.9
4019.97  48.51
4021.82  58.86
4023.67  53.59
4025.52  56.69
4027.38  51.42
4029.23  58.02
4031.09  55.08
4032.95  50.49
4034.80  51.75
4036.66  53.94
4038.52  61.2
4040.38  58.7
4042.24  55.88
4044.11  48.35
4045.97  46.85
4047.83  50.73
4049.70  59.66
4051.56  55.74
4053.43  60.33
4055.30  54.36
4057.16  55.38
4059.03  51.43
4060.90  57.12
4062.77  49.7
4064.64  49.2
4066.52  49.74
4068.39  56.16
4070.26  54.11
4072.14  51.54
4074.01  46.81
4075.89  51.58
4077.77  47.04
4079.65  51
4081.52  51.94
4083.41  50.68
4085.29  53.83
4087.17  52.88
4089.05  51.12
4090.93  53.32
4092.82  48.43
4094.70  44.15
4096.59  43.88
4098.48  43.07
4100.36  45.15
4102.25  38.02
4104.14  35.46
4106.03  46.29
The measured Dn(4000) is 1.43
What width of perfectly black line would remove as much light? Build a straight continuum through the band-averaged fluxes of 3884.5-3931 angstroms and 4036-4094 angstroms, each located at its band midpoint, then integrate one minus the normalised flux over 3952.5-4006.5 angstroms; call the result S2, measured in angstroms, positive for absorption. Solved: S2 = 4.3 angstroms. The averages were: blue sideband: 41.2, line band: 43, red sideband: 52.8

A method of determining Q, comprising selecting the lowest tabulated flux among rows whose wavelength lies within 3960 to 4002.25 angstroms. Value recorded 22.14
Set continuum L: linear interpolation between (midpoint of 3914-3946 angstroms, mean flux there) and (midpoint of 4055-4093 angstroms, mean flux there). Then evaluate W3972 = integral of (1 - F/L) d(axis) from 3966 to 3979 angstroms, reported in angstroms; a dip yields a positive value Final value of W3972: 3.7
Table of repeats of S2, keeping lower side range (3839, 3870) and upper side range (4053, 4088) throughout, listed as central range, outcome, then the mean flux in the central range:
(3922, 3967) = 8.0 angstroms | 37.4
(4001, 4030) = -3.1 angstroms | 54.5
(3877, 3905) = 4.1 angstroms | 36.4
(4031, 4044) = -1.1 angstroms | 54.9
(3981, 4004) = -1.7 angstroms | 51.5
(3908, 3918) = -1.1 angstroms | 48.4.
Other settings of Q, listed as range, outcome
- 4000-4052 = 46.85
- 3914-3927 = 40.94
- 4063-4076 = 46.81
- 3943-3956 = 40.78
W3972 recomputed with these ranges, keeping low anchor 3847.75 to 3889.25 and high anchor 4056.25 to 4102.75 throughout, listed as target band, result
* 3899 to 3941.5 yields 1.36 angstroms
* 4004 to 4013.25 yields -1.54 angstroms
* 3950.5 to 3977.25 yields 6.04 angstroms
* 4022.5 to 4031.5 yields -1.46 angstroms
